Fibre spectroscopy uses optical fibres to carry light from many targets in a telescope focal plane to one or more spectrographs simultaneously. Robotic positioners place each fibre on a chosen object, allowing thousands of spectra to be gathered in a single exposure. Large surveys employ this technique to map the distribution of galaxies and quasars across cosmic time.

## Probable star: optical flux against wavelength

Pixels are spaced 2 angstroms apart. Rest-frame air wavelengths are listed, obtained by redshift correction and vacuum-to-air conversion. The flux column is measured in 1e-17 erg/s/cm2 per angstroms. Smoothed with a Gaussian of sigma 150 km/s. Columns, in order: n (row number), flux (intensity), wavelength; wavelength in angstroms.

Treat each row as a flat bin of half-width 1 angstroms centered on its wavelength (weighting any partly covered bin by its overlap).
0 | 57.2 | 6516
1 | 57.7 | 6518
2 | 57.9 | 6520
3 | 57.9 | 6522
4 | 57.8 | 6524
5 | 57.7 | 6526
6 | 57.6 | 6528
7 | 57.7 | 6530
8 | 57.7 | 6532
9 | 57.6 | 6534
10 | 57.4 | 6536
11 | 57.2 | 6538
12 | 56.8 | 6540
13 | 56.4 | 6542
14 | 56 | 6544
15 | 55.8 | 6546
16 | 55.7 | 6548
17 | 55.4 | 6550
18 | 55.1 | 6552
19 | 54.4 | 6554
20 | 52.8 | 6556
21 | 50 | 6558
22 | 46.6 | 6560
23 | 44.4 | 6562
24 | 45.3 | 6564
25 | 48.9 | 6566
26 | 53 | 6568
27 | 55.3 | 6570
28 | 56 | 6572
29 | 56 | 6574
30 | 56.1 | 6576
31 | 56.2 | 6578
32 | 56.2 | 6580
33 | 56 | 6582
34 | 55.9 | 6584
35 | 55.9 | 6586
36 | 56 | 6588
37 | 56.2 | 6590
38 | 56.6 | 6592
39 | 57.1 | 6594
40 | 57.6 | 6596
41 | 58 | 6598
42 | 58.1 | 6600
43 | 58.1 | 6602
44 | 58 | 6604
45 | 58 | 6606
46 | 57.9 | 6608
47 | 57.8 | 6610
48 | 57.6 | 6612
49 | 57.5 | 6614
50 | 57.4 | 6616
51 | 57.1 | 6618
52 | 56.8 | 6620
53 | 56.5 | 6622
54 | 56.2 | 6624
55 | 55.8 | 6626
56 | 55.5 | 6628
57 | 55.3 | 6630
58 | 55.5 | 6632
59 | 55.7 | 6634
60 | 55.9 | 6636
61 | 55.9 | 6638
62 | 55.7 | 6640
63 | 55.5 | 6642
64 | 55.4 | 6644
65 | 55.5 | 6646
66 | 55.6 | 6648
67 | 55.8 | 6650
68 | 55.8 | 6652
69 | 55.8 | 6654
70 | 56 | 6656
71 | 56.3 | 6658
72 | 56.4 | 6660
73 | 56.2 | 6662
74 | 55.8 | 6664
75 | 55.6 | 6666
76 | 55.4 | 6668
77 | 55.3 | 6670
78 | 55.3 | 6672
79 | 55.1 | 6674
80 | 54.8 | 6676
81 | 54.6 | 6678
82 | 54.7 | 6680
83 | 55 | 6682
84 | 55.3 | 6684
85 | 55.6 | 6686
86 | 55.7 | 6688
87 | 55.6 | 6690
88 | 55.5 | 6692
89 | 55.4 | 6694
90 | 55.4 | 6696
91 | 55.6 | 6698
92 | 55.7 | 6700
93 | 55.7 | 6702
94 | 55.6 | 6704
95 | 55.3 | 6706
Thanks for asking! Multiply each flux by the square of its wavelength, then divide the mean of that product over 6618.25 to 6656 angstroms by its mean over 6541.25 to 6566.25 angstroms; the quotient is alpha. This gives 1.10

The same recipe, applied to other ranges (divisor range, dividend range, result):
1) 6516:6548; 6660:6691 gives 1.01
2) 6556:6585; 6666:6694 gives 1.09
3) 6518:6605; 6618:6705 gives 1.03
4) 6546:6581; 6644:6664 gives 1.09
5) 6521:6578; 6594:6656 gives 1.06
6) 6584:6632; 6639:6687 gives 0.99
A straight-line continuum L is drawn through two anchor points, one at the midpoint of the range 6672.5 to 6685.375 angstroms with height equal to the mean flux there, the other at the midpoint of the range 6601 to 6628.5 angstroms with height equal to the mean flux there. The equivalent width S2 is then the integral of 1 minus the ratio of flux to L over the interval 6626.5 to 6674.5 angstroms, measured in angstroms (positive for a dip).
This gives 0.2 angstroms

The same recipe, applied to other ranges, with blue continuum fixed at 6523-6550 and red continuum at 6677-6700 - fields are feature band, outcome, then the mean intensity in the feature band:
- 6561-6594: 1.4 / 54.1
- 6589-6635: -0.7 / 57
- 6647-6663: -0.1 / 56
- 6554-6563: 1.2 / 49.1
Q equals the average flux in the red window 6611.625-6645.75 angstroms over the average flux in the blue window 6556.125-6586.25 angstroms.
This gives 1.1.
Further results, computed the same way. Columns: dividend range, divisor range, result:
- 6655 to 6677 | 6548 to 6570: 1.09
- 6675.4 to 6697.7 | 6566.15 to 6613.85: 0.98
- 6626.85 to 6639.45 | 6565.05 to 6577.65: 1.02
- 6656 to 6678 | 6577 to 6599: 0.98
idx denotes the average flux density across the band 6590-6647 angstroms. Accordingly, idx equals 56.7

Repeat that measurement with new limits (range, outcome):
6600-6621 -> 57.6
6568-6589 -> 55.8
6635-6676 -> 55.7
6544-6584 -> 53.3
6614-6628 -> 56.6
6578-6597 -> 56.4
